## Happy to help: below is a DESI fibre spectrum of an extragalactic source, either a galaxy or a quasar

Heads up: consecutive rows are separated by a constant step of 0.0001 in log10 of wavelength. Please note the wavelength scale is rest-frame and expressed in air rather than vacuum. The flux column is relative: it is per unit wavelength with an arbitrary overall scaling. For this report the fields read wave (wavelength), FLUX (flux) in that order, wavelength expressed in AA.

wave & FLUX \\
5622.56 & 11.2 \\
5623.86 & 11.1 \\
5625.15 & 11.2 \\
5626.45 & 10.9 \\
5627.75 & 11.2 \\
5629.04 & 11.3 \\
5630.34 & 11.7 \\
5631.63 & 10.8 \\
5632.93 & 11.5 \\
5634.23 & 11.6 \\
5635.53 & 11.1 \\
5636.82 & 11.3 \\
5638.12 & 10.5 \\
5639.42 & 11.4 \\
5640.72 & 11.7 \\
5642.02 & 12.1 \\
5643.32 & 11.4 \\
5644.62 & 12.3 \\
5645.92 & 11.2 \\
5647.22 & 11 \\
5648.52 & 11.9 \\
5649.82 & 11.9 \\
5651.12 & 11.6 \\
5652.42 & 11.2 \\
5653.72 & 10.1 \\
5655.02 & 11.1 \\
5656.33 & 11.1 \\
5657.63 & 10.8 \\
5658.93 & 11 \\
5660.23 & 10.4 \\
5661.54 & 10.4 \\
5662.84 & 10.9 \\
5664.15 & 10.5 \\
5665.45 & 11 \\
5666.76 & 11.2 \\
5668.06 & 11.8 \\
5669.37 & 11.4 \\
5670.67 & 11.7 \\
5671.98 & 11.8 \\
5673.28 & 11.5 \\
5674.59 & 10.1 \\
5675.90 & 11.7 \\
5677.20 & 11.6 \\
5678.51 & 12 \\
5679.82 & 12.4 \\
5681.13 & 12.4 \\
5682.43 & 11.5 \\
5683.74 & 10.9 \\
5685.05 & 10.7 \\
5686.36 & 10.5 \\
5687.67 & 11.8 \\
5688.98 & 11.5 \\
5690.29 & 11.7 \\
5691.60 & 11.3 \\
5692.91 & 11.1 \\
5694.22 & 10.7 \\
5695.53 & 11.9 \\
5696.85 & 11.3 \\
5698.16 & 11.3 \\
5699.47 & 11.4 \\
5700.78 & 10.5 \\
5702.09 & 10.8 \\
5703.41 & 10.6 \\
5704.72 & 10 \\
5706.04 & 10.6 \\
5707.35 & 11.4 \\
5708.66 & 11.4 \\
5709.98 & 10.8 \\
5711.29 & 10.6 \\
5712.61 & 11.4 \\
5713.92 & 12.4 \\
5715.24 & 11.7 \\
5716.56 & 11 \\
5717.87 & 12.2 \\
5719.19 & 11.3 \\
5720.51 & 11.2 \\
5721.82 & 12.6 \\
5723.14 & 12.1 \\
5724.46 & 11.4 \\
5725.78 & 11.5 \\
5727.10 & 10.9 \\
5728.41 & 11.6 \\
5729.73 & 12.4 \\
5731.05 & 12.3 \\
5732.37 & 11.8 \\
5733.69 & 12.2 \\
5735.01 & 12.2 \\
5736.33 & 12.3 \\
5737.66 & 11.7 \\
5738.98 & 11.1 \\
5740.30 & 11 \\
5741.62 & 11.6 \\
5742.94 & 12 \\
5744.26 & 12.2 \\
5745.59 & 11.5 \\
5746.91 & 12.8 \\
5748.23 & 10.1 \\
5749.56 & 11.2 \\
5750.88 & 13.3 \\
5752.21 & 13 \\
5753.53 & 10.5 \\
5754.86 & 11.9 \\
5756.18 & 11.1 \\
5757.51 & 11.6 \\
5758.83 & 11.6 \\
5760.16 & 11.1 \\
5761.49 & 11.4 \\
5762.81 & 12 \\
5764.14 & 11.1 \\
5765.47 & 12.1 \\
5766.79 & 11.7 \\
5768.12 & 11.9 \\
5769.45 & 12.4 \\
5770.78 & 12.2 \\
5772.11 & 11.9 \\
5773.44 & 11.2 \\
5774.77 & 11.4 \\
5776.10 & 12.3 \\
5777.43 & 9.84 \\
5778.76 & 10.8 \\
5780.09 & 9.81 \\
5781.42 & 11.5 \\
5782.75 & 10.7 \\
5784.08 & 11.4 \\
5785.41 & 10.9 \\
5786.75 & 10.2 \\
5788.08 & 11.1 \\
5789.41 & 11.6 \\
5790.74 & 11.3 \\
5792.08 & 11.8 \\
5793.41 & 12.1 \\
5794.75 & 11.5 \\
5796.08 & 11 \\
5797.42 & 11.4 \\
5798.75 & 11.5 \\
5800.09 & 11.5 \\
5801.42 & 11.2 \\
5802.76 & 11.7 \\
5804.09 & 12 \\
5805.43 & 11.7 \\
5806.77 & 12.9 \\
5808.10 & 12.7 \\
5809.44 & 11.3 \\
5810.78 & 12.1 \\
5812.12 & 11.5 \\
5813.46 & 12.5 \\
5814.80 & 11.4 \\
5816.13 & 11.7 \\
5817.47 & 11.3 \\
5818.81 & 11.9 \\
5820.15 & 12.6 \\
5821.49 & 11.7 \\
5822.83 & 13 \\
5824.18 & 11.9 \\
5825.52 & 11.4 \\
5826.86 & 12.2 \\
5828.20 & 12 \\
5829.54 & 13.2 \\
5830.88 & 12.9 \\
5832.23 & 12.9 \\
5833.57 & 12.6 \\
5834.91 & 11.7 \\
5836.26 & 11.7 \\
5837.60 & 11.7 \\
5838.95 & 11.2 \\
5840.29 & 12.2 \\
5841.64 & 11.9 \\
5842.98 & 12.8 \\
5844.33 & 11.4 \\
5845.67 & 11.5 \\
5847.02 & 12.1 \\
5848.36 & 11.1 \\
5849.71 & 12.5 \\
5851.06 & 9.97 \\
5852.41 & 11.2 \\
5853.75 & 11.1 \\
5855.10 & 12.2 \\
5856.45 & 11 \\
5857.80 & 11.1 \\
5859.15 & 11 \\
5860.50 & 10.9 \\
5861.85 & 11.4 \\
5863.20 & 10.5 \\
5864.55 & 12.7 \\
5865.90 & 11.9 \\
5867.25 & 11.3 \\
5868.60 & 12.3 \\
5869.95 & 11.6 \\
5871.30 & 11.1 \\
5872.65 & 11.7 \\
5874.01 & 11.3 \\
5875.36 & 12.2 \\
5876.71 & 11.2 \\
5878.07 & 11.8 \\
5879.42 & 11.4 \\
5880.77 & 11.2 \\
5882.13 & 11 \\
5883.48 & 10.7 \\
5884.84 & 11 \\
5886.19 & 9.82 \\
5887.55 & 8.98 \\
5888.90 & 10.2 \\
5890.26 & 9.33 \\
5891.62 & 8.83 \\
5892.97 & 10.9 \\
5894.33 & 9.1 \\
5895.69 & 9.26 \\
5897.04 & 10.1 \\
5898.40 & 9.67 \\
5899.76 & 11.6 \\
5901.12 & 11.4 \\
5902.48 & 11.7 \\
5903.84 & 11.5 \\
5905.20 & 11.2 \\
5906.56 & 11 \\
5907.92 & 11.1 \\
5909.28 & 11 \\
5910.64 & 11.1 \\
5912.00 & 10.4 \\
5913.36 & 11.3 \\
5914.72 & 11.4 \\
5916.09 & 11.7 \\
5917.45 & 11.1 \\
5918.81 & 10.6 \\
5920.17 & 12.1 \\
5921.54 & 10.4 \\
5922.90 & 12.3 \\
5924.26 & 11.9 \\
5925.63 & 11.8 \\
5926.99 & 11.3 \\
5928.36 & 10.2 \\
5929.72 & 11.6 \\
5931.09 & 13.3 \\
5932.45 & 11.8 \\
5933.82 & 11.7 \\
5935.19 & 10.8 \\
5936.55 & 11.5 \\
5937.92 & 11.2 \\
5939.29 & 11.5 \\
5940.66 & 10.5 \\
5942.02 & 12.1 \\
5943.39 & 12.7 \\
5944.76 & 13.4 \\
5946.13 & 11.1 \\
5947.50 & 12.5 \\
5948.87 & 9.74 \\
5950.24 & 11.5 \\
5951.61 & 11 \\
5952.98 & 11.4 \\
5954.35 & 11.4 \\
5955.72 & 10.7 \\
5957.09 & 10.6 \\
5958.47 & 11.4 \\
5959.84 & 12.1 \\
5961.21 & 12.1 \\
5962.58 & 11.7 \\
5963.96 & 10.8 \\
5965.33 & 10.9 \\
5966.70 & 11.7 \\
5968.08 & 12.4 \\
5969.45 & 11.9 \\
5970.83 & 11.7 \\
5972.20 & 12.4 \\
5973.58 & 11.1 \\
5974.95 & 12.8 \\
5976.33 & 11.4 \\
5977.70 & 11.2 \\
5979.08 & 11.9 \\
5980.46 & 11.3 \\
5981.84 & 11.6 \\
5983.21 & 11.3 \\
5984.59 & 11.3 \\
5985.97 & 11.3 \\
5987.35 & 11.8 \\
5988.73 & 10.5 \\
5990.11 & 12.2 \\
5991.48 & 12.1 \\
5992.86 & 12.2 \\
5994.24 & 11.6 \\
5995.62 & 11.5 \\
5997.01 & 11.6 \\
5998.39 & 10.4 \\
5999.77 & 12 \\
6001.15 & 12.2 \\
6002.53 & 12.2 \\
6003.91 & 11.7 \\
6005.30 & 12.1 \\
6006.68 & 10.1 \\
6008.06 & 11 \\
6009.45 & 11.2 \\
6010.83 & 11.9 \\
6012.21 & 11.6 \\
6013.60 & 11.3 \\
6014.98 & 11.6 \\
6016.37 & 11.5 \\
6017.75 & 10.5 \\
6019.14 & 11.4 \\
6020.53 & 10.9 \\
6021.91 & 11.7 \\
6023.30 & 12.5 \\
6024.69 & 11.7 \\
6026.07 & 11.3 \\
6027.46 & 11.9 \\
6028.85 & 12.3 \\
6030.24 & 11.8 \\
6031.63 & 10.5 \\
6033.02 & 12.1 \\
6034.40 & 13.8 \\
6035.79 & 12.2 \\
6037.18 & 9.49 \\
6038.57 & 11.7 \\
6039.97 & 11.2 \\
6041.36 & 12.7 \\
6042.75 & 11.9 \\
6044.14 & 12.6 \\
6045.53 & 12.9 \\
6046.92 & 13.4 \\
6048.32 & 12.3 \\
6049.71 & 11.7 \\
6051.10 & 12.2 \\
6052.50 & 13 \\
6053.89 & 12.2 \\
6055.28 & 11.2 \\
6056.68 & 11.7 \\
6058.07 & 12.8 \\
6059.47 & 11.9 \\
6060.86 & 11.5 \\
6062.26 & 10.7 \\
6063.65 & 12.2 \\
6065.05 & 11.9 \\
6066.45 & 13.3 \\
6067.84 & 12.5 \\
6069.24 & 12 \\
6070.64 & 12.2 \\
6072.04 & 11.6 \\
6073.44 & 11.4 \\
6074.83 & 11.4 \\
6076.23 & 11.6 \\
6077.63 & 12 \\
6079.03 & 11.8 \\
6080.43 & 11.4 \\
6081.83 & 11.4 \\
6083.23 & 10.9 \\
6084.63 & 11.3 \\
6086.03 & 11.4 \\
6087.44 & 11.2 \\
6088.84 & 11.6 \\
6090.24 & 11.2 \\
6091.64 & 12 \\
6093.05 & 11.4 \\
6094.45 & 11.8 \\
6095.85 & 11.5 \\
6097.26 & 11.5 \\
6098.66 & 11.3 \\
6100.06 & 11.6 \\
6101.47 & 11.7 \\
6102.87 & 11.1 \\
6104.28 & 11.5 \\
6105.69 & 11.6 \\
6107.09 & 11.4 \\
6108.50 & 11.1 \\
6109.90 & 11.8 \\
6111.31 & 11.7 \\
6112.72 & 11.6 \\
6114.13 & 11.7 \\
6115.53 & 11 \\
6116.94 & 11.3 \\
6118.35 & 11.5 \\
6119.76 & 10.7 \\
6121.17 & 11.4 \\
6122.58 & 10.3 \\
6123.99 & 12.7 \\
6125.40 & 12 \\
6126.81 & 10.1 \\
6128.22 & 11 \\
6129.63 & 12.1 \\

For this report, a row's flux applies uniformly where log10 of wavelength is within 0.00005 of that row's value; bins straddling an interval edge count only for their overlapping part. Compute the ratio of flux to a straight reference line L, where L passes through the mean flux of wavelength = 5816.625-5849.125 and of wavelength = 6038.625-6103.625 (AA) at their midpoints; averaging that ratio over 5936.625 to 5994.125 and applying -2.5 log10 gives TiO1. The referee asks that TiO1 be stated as 0.032 mag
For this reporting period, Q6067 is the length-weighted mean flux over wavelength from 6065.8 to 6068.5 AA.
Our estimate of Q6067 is 12.9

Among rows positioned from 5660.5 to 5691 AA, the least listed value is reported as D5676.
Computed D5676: 10.1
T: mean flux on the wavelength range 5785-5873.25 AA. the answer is 11.7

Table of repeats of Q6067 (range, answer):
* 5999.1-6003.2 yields 12.1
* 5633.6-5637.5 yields 11.3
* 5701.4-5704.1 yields 10.7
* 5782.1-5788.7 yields 10.9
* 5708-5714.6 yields 11.3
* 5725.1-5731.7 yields 11.7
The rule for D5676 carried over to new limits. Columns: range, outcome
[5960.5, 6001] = 10.4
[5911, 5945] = 10.2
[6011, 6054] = 9.49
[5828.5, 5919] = 8.83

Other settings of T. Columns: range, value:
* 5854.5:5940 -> 11.1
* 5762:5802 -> 11.4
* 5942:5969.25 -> 11.6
